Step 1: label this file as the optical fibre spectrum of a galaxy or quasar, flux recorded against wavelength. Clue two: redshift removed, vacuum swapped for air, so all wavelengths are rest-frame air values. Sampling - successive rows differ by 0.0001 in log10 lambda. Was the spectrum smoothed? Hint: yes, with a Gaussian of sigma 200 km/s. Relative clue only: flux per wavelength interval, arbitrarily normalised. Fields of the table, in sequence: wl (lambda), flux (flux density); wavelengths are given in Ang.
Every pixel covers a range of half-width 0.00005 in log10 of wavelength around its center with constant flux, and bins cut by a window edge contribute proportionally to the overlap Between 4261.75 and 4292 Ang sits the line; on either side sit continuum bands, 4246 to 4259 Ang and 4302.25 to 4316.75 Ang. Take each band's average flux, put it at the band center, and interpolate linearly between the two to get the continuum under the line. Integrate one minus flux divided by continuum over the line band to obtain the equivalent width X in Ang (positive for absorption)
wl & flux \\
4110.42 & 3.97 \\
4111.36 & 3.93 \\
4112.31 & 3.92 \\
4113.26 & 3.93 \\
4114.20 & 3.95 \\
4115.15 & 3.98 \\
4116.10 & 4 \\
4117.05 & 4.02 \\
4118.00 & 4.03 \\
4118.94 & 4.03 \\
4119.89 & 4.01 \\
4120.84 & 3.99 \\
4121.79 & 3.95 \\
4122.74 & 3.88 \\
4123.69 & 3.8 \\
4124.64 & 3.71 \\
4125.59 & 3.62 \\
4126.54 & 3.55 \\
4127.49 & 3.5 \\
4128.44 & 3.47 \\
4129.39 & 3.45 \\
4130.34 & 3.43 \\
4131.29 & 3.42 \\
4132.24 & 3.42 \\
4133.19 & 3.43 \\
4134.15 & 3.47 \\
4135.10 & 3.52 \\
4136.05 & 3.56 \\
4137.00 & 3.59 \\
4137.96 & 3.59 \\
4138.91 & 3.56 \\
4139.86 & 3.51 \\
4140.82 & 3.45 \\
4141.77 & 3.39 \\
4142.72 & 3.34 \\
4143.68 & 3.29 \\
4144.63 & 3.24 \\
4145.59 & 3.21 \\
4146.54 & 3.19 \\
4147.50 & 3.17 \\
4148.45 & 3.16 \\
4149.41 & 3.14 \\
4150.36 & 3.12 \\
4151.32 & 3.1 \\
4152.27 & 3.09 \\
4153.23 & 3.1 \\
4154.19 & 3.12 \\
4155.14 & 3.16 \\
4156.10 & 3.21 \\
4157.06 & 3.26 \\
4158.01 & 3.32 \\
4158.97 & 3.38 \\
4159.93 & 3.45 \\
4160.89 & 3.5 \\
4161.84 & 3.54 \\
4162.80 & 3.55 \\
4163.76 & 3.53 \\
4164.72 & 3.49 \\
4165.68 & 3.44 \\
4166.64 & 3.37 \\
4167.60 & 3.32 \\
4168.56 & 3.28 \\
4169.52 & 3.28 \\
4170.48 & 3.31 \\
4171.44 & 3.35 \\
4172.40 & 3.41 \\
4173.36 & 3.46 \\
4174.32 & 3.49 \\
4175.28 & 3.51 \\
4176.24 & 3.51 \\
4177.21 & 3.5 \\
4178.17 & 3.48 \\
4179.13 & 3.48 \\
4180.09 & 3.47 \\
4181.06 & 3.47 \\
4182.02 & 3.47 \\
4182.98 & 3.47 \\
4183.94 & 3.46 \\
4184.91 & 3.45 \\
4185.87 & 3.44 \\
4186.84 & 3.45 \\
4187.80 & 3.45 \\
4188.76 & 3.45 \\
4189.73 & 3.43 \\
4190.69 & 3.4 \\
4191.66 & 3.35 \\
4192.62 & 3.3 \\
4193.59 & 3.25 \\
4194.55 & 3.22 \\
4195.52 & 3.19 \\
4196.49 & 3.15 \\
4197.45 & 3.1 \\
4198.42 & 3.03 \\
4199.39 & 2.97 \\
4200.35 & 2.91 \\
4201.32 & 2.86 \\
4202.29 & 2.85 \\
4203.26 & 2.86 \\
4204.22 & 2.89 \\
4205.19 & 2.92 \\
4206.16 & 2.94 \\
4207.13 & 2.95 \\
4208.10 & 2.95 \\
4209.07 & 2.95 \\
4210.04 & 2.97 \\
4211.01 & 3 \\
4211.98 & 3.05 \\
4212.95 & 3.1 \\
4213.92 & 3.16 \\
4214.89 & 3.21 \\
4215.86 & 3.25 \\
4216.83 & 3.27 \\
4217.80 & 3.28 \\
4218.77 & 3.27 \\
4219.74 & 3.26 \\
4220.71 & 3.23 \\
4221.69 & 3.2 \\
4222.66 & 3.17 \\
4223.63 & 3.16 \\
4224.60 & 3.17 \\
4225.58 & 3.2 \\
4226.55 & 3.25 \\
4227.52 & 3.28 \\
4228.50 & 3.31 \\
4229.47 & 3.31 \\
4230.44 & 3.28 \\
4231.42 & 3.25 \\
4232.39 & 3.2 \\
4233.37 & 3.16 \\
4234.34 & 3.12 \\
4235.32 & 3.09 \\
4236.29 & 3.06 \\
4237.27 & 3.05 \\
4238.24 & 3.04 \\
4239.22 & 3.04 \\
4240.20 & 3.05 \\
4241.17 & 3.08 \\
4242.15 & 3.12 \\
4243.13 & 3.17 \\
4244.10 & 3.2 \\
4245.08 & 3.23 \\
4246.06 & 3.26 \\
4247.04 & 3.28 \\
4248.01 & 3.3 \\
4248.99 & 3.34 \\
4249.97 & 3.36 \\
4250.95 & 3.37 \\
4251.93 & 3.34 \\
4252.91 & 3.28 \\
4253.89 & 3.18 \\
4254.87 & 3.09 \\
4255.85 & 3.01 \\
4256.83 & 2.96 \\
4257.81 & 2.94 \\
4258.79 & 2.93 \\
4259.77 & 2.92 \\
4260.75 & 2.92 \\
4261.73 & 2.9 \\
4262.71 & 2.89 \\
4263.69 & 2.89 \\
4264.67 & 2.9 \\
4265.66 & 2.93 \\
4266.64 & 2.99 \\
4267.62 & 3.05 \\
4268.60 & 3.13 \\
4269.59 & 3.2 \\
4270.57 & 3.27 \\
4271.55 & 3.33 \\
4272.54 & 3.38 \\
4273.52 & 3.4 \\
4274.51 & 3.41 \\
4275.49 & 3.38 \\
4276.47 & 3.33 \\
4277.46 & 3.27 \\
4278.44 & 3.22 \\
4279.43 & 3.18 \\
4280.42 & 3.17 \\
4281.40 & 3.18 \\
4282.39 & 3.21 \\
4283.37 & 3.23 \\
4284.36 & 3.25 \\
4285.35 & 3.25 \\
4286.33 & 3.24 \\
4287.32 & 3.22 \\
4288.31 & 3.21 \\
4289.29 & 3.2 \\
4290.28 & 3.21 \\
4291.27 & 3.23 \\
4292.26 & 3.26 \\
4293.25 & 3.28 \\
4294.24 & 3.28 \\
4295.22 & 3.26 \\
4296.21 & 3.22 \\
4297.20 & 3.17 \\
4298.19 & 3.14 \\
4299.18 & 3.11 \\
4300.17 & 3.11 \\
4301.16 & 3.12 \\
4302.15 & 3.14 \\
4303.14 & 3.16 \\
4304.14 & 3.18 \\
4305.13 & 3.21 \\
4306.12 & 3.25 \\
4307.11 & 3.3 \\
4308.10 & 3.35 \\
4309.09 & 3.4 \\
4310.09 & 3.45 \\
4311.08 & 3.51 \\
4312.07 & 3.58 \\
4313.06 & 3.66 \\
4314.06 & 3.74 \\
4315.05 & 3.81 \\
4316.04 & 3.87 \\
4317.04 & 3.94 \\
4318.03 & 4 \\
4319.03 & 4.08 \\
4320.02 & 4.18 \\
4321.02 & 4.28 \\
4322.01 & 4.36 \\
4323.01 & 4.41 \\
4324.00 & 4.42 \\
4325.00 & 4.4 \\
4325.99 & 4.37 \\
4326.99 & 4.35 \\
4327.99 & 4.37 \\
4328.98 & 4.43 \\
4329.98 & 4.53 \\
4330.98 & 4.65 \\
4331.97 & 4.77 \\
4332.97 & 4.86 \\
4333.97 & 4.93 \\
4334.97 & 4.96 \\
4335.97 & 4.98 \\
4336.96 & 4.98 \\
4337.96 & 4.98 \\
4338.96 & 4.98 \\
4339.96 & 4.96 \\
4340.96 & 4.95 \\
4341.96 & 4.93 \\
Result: 1.1 Ang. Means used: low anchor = 3.19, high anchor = 3.46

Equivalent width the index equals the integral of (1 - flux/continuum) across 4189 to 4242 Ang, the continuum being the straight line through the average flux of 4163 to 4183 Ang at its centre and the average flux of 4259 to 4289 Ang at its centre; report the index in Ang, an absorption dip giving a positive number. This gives 3.0 Ang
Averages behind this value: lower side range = 3.43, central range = 3.13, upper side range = 3.16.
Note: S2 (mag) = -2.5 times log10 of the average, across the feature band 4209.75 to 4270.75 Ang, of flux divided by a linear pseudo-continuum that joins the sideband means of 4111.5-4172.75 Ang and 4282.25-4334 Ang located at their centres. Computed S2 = 0.15 mag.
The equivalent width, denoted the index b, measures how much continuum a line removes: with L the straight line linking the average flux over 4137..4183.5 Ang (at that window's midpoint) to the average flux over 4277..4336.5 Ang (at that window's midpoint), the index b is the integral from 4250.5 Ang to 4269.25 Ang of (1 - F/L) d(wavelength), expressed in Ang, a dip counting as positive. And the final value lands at 2.9 Ang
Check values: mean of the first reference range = 3.36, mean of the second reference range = 3.69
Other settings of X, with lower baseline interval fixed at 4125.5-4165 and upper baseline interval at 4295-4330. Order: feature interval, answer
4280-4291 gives 1.3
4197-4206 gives 1.4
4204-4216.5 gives 1.7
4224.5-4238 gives 1.3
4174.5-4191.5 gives -0.1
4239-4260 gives 2.5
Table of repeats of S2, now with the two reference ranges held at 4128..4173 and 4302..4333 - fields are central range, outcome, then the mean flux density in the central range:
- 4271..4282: 0.15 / 3.29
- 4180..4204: 0.08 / 3.25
